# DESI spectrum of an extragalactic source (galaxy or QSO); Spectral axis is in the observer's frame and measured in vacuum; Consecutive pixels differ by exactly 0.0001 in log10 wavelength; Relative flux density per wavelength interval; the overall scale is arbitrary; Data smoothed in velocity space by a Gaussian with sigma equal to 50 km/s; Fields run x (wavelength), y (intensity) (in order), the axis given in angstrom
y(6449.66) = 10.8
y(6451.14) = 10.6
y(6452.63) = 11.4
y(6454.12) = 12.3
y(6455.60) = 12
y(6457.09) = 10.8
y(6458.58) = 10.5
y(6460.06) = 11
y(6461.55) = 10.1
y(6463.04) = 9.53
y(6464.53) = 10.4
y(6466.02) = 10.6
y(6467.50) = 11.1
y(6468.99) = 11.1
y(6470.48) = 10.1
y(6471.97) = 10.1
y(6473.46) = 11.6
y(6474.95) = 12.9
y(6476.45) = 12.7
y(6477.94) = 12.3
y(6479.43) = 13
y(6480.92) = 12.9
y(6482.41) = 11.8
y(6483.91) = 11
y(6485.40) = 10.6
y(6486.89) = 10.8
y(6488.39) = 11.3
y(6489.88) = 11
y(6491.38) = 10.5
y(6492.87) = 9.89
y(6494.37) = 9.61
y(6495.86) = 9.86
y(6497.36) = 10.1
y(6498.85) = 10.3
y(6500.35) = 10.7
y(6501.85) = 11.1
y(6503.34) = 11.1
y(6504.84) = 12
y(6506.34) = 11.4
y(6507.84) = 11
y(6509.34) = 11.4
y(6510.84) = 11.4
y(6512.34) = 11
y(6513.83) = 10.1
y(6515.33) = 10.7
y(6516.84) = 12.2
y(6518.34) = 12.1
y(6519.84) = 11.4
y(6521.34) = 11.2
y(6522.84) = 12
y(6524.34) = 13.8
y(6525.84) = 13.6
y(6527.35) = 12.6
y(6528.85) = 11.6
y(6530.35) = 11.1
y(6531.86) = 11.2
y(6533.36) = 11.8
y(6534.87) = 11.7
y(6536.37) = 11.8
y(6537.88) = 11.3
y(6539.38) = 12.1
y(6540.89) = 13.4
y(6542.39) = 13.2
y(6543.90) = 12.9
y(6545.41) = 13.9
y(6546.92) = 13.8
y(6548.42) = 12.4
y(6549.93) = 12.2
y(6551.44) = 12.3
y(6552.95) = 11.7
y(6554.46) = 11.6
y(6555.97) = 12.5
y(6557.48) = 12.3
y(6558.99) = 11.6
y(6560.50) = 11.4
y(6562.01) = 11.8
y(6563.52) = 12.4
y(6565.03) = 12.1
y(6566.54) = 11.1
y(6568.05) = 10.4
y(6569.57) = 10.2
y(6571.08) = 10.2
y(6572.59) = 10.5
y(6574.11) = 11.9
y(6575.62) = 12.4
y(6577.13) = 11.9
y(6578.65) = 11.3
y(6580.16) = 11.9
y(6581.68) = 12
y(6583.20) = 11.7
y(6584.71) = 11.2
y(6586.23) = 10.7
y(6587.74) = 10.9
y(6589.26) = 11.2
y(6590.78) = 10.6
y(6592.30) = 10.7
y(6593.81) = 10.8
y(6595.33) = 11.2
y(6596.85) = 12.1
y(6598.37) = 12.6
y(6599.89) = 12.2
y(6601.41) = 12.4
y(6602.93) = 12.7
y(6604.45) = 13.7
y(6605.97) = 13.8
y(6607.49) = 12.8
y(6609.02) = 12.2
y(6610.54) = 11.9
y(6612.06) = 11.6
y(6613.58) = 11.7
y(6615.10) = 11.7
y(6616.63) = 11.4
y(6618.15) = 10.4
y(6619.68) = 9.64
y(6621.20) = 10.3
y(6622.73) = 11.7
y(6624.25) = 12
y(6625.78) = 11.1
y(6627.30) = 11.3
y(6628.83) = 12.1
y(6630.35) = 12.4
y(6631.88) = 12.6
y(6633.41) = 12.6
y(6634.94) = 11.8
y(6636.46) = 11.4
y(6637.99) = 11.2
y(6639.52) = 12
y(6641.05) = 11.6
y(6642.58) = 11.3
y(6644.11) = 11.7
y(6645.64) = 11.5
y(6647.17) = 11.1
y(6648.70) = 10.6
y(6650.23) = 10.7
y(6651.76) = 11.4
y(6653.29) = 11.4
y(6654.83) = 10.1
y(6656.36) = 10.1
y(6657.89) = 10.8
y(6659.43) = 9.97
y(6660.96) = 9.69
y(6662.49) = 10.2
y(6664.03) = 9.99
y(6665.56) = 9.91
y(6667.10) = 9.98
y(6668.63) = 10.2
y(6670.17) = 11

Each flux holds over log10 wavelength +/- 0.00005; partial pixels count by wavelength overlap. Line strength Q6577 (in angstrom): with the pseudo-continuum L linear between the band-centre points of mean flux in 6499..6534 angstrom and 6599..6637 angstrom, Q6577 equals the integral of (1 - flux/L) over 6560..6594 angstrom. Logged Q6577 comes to 1.4 angstrom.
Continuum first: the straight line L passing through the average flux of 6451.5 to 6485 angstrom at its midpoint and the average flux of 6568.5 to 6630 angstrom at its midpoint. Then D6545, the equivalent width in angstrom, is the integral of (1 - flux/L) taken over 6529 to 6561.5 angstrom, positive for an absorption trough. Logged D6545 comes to -2.1 angstrom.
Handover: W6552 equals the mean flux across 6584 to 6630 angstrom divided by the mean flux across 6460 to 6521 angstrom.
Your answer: 1.1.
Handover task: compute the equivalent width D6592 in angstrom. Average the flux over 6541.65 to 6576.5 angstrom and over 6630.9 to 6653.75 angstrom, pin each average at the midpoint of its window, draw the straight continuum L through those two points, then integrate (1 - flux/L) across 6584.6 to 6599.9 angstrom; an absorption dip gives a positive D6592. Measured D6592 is 0.7 angstrom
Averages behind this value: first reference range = 11.9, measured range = 11.3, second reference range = 11.5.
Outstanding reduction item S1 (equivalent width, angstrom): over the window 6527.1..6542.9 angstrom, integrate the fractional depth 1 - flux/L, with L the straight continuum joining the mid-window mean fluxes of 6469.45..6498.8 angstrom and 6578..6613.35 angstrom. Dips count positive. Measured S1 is -0.67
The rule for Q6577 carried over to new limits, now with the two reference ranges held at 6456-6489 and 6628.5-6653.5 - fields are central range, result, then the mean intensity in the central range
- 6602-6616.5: -1.10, 12.4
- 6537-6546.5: -1.21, 12.8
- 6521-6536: -0.98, 12.1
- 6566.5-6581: 0.33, 11.2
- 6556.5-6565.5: -0.42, 11.9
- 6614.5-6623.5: 0.56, 10.8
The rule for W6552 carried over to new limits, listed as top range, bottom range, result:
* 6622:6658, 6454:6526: 1.02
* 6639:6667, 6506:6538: 0.92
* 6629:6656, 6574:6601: 1.00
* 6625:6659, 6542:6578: 0.95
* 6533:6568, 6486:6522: 1.12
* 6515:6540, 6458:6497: 1.08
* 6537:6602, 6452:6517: 1.07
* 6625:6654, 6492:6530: 1.03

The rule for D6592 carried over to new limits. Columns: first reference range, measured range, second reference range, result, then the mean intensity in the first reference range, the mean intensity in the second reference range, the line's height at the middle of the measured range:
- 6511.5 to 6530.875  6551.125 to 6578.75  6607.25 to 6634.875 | 0.41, 11.8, 11.6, 11.7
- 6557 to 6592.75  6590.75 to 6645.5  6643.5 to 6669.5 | -4.25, 11.3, 10.5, 10.9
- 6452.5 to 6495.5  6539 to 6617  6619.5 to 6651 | -3.76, 11.1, 11.5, 11.4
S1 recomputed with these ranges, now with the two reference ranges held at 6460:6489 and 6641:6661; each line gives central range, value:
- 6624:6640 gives -1.4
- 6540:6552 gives -2.1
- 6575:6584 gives -0.7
